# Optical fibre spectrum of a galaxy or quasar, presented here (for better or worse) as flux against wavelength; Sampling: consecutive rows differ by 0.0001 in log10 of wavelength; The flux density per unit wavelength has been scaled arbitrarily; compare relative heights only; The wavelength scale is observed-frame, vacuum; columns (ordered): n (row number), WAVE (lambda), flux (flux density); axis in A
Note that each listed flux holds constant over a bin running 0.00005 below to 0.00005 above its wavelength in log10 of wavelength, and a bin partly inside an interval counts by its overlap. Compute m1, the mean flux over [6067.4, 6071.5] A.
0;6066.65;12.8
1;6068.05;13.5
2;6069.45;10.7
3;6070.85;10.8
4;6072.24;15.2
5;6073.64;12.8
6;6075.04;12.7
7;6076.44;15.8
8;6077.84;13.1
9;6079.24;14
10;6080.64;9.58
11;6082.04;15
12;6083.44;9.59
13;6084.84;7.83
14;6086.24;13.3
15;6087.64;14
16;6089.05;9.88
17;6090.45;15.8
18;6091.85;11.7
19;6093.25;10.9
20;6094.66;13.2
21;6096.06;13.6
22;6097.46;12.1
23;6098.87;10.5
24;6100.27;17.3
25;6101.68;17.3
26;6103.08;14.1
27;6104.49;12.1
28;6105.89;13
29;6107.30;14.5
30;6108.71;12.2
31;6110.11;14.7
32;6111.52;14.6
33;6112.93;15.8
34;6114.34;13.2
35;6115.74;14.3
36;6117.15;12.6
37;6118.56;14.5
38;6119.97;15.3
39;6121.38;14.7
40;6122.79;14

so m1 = 11.6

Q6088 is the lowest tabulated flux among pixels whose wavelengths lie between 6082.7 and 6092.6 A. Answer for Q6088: 7.83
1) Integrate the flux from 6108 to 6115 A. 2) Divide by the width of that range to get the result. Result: 14.1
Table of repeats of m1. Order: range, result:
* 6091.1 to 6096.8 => 12.4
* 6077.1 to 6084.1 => 12.3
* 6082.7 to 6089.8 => 11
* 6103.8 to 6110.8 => 13.3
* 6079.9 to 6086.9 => 11.1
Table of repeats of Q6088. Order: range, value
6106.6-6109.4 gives 12.2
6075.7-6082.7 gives 9.58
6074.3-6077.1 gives 12.7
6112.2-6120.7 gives 12.6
